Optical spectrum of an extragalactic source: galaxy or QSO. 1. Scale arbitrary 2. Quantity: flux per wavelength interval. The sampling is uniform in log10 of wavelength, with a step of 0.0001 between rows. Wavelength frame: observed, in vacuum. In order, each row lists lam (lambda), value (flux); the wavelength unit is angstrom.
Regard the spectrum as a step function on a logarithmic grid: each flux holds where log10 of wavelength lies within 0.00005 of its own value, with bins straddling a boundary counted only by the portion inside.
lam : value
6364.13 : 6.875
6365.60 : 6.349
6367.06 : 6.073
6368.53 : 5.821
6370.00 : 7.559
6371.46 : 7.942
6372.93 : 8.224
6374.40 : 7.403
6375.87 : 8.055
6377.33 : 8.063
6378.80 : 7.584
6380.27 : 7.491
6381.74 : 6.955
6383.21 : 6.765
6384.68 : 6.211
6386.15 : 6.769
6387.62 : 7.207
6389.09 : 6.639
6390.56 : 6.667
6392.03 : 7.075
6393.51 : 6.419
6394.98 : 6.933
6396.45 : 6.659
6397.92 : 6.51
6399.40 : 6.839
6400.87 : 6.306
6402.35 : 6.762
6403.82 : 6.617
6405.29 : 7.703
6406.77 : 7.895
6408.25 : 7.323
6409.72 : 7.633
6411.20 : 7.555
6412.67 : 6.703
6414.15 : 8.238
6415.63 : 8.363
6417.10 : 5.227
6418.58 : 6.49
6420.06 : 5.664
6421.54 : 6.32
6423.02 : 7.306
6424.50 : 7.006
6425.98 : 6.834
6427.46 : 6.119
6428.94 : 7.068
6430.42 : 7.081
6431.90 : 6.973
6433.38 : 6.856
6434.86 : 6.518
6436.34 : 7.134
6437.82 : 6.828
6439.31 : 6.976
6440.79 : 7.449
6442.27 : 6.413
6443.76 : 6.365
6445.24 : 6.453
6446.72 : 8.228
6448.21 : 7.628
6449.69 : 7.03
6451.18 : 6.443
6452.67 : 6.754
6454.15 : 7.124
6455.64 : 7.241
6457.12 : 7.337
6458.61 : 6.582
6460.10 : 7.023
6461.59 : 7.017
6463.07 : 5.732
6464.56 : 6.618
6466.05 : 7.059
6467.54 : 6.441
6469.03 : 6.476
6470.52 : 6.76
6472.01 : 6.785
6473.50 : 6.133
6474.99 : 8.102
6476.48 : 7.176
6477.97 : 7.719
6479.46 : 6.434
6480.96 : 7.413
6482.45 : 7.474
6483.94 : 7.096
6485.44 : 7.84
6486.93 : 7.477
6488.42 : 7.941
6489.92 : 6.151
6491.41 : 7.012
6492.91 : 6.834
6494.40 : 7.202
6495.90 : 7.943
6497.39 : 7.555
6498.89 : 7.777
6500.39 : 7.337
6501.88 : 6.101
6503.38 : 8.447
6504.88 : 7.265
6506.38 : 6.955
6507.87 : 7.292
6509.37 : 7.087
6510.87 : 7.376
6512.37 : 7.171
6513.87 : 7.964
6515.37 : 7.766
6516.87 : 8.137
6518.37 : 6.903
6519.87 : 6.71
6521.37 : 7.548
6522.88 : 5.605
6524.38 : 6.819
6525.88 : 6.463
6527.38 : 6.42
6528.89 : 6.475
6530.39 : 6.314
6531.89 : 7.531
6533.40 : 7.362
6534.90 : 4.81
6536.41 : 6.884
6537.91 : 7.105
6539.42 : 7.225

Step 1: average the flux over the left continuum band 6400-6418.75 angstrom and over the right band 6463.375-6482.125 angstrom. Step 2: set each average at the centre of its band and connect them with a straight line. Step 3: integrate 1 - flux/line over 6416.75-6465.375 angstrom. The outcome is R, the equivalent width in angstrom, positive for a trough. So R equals 1.6 angstrom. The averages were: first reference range 7.16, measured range 6.8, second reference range 6.91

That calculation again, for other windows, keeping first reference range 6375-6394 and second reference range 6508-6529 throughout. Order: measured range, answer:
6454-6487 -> 0.3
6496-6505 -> -0.5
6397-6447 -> 1.1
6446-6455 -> -0.2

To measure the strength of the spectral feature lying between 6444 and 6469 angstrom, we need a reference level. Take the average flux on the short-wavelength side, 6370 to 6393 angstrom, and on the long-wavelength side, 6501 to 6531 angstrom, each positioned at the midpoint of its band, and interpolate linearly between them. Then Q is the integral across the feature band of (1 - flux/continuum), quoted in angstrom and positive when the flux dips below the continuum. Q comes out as 0.9 angstrom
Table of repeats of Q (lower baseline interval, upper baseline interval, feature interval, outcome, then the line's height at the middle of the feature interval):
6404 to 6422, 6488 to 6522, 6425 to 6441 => 0.6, 7.14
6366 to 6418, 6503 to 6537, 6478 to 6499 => -0.8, 7.02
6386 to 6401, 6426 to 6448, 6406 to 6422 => -0.5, 6.82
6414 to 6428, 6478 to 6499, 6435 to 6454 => -0.2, 6.91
